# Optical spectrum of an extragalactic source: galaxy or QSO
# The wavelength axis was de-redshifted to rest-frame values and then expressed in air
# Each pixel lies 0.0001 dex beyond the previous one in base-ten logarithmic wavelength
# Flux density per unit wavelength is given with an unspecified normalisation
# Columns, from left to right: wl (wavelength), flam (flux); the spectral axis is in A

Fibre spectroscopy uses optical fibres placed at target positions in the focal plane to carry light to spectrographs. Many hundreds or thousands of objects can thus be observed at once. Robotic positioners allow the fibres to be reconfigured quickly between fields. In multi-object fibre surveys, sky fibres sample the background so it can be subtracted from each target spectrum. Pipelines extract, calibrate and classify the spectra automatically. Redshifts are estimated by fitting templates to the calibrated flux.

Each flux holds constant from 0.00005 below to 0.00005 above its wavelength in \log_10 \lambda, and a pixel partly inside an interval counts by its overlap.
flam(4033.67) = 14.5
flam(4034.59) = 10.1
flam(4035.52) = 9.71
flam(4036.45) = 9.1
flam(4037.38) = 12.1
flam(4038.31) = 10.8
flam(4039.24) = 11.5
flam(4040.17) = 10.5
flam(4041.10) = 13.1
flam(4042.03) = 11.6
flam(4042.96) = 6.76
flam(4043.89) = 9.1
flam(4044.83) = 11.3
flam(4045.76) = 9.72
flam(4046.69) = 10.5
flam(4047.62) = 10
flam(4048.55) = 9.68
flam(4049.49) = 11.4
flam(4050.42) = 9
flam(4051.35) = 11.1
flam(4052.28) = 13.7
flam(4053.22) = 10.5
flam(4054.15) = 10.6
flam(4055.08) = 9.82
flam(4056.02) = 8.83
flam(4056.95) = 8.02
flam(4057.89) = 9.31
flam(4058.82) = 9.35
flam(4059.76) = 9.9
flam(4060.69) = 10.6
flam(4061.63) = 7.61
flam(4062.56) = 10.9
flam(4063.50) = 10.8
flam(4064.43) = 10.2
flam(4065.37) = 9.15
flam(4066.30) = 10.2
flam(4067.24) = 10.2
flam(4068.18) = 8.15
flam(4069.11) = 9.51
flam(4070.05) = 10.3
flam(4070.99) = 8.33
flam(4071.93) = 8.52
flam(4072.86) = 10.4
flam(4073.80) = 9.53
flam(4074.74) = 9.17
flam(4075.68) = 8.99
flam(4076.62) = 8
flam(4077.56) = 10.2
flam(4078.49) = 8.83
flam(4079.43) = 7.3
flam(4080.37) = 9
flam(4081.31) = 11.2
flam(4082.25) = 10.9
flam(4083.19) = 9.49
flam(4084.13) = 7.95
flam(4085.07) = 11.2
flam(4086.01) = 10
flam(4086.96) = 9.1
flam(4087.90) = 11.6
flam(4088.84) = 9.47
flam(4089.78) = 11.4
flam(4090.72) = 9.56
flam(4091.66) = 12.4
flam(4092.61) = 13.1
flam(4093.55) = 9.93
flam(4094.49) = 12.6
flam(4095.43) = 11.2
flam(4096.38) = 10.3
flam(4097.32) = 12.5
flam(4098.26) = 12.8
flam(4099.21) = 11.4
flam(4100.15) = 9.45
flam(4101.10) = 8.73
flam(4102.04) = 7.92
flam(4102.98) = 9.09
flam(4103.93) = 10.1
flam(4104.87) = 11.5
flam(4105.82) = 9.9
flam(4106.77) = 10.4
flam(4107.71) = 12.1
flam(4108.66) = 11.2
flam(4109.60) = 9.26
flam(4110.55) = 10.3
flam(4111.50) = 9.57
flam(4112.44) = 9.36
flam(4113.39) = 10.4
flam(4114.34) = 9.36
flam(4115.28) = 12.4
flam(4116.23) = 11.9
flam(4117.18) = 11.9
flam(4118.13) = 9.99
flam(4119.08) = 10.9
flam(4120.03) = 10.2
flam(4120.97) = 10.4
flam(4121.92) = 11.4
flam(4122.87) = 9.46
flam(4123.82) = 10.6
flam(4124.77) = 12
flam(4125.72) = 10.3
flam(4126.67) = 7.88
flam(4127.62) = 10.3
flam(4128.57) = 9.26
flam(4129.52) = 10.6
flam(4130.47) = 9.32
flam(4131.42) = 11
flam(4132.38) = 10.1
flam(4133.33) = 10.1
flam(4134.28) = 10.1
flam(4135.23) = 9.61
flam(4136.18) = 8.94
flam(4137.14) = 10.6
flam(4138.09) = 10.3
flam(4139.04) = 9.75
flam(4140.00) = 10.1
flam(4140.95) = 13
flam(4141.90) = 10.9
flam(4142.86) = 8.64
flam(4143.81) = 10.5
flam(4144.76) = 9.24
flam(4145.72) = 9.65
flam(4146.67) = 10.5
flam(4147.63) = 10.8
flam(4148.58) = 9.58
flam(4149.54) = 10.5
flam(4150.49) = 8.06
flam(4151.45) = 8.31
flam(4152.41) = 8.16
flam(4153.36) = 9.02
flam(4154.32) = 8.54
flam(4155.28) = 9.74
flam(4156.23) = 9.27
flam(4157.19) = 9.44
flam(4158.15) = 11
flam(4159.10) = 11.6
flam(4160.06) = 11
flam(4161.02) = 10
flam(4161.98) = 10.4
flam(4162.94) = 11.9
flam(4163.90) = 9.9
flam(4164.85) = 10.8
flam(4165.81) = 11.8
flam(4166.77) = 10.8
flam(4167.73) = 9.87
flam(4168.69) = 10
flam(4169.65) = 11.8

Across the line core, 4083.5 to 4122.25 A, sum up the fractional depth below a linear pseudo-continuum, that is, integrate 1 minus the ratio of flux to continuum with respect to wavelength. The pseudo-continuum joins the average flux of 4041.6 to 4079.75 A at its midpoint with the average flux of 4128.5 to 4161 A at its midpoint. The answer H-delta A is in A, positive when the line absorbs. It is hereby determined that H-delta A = -3.1 A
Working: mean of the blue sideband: 9.69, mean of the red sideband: 9.93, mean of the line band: 10.6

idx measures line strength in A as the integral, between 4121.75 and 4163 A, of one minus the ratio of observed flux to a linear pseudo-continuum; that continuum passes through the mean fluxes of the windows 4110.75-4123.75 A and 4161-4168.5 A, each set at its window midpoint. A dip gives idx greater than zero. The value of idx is 2.4 A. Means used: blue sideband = 10.6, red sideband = 10.7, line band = 10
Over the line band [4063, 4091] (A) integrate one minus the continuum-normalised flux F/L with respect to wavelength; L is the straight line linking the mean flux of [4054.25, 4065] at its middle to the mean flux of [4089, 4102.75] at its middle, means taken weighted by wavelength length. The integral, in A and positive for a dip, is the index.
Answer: 1.6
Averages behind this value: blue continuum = 9.61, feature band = 9.62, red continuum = 10.9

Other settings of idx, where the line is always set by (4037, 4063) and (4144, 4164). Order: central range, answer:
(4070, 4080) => 1.1 A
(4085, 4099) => -1.5 A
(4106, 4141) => -1.4 A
